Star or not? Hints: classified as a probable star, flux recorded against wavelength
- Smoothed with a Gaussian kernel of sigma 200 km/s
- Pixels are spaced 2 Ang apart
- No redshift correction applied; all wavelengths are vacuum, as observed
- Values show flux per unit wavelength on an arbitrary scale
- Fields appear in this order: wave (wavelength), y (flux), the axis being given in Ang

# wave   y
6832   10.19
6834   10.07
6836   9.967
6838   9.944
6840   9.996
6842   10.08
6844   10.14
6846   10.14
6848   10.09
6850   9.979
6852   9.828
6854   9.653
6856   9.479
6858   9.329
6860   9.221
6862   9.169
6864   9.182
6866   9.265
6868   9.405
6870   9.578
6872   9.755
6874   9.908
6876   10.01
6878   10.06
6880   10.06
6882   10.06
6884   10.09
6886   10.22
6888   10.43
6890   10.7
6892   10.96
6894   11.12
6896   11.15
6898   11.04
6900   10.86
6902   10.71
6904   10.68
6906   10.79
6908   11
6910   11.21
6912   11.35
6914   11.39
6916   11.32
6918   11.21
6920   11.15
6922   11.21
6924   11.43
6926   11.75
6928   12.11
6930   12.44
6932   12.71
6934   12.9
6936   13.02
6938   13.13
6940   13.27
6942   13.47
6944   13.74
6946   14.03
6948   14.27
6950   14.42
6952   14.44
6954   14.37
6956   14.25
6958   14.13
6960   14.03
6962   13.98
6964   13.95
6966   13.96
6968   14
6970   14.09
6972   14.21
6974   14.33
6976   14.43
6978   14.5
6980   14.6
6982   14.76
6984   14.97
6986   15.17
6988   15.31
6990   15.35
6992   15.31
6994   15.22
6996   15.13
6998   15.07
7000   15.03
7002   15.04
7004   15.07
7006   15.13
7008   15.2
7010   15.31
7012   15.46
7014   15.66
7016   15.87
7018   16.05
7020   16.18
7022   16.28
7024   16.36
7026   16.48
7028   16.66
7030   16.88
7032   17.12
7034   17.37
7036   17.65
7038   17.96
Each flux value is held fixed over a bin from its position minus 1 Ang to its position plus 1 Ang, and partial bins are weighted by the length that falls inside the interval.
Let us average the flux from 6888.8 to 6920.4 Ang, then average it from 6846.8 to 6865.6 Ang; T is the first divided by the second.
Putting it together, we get 1.16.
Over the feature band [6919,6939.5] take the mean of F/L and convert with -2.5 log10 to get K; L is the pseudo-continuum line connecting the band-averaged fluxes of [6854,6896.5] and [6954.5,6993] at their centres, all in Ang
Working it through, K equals 0.02 mag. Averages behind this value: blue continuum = 9.94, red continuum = 14.5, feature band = 12.2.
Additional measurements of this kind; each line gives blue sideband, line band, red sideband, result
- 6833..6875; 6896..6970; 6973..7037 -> 0.02 mag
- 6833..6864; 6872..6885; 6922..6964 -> 0.09 mag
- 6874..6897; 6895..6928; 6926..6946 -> 0.05 mag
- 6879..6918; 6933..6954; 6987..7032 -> -0.08 mag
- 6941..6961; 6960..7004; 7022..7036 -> 0.04 mag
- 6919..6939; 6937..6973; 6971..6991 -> -0.04 mag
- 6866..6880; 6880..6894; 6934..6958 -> 0.01 mag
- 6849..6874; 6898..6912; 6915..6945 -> 0.04 mag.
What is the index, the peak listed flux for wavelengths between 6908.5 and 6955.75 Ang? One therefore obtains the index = 14.44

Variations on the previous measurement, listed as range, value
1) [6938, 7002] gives 15.35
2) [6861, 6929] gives 12.11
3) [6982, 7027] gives 16.48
